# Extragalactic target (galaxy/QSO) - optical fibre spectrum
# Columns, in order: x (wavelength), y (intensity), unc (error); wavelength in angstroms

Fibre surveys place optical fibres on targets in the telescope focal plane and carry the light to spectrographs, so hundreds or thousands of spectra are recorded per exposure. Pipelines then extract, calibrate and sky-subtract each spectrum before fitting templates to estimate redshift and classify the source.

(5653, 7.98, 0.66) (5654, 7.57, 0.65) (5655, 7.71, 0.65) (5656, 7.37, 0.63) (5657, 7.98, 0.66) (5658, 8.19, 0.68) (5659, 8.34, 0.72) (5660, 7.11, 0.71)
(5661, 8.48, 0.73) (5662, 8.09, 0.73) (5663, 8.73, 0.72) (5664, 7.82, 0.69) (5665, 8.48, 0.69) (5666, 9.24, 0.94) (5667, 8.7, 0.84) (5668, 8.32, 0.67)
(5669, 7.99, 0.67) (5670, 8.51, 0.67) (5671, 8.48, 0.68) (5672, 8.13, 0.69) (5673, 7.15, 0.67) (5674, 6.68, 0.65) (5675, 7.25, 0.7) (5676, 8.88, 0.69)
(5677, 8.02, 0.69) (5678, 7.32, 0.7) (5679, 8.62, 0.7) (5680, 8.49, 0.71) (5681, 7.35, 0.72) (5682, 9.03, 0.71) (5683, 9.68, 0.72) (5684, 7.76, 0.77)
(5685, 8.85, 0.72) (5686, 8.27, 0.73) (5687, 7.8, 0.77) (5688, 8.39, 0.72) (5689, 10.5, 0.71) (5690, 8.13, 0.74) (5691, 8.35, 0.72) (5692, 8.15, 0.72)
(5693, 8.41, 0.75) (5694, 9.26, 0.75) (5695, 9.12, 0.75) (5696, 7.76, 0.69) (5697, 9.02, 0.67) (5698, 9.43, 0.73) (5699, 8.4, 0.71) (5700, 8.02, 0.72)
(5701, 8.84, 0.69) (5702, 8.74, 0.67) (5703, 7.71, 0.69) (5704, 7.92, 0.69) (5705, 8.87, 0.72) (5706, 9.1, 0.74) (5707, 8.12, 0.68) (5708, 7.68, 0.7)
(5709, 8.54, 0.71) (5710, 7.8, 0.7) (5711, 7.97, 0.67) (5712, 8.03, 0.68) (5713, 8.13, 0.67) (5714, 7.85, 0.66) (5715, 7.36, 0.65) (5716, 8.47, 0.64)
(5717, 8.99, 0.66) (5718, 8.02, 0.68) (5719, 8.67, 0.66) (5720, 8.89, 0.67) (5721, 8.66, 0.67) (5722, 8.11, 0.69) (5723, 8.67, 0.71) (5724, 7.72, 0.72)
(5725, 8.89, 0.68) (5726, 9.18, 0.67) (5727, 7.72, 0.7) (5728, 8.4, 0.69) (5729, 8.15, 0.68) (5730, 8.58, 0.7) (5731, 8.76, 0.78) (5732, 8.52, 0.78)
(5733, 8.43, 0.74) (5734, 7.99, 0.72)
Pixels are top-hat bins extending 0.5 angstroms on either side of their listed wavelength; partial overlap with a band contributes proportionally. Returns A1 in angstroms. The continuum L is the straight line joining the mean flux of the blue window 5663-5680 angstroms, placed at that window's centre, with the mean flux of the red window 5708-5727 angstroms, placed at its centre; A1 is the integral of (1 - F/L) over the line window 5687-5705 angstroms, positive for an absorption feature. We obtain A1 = -0.80 angstroms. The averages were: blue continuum 8.13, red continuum 8.3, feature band 8.58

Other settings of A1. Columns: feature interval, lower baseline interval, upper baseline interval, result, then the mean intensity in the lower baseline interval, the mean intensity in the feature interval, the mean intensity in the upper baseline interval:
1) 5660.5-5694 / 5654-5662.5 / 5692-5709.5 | -0.62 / 7.89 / 8.32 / 8.52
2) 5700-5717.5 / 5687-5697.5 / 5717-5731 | 0.67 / 8.67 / 8.24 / 8.47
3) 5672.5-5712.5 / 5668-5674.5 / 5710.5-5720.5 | -1.46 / 7.86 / 8.34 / 8.24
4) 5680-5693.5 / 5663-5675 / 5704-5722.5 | -0.54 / 8.12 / 8.51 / 8.28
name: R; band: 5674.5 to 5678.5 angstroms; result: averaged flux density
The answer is 7.87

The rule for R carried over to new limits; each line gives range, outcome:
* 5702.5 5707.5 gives 8.34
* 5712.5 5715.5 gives 7.78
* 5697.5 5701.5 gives 8.67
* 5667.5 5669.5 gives 8.16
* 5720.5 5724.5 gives 8.29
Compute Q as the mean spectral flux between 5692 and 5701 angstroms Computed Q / 8.66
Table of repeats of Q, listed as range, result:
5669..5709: 8.36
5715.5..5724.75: 8.48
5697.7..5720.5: 8.32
